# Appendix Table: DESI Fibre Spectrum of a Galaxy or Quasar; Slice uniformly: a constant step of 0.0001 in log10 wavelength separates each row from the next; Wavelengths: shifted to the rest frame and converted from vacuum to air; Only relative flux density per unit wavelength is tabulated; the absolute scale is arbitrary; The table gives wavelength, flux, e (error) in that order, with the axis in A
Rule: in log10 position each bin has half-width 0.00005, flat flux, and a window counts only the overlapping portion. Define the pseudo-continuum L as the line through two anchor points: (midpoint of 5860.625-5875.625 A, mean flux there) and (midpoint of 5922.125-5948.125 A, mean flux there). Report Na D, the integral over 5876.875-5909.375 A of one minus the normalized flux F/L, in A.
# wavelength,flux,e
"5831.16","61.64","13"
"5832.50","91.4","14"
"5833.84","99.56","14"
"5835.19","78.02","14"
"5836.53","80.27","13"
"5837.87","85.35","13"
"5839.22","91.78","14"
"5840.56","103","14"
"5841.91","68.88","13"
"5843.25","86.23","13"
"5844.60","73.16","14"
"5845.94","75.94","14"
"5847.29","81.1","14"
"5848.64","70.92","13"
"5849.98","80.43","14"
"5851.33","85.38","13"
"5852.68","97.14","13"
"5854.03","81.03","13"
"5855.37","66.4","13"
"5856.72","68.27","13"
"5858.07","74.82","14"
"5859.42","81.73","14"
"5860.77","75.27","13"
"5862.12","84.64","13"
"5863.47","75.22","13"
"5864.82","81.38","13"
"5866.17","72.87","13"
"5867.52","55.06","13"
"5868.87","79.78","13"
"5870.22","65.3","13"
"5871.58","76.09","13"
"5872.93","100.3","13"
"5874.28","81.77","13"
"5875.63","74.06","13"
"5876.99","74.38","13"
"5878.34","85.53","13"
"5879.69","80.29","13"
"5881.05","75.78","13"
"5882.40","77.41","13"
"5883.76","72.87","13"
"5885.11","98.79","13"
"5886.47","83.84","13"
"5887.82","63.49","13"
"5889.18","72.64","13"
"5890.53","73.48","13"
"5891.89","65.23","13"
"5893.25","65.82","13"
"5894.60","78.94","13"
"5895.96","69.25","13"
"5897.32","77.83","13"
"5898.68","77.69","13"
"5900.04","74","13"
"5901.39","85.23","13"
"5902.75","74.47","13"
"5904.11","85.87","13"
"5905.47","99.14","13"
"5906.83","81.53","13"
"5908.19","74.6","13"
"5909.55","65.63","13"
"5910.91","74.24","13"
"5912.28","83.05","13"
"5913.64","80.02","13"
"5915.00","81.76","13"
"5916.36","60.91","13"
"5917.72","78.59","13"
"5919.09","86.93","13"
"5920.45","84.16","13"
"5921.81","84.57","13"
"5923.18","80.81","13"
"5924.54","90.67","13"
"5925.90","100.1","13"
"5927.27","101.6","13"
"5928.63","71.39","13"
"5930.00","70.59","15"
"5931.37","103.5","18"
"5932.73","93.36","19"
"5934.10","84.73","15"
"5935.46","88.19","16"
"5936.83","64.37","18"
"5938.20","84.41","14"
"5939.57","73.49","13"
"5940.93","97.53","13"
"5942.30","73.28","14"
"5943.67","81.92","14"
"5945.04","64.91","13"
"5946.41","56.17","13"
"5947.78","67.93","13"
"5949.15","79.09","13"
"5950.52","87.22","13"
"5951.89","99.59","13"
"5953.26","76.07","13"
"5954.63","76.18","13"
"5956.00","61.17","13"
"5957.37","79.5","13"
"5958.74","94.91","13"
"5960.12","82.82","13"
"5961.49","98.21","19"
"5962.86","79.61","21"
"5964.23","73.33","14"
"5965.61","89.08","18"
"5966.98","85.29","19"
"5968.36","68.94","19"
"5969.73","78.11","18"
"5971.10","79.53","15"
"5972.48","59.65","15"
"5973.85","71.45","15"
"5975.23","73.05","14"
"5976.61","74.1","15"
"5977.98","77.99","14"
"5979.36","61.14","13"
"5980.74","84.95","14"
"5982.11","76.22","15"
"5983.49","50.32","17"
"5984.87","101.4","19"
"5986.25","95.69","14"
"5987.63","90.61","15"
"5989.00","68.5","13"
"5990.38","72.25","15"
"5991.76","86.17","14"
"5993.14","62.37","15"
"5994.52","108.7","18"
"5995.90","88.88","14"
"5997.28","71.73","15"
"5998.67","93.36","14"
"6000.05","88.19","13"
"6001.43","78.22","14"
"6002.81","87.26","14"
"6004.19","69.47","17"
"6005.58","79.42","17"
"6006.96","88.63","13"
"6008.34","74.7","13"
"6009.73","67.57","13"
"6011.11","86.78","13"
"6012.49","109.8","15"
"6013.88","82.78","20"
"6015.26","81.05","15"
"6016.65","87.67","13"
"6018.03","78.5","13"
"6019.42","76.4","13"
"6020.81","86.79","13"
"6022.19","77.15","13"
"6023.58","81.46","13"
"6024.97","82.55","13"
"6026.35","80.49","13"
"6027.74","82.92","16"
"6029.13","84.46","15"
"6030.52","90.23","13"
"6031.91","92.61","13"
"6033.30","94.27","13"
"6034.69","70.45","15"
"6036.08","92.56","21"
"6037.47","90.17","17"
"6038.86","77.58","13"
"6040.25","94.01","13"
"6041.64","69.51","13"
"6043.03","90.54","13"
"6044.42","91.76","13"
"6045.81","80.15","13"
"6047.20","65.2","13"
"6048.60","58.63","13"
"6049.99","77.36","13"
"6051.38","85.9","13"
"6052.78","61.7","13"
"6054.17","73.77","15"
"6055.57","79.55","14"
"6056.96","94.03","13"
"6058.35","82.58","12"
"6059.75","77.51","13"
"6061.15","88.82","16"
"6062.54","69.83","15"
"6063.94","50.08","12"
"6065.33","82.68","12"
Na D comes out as 0.4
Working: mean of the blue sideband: 77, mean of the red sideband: 81.7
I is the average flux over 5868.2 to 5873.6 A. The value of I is 80.3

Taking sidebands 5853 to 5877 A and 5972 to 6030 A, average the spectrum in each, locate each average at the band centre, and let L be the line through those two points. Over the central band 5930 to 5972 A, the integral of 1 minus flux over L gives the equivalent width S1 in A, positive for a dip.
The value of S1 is -0.8 A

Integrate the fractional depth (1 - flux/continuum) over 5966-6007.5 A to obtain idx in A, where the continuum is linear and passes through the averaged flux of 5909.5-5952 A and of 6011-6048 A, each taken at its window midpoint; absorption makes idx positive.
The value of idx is 1.9 A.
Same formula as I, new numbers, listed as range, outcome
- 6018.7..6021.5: 81.4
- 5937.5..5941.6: 85.1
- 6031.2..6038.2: 87.9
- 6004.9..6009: 81.1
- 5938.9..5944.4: 81.5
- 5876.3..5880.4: 79.9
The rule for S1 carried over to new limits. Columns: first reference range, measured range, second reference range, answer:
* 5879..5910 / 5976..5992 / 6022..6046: 0.8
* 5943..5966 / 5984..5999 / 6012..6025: -0.5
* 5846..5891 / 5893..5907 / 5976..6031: -0.1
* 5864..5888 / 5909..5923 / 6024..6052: 0.2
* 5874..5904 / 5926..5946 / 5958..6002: -1.0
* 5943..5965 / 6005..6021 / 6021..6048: -0.2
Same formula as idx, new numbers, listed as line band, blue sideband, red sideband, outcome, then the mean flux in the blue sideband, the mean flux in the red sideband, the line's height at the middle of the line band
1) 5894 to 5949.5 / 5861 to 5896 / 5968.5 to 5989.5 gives -2.82 A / 76.4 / 76.1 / 76.3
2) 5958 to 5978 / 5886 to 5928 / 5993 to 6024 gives 0.62 A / 79.2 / 83.3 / 81.7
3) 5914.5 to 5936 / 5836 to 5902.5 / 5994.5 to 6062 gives -1.49 A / 78.1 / 82.4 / 79.6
